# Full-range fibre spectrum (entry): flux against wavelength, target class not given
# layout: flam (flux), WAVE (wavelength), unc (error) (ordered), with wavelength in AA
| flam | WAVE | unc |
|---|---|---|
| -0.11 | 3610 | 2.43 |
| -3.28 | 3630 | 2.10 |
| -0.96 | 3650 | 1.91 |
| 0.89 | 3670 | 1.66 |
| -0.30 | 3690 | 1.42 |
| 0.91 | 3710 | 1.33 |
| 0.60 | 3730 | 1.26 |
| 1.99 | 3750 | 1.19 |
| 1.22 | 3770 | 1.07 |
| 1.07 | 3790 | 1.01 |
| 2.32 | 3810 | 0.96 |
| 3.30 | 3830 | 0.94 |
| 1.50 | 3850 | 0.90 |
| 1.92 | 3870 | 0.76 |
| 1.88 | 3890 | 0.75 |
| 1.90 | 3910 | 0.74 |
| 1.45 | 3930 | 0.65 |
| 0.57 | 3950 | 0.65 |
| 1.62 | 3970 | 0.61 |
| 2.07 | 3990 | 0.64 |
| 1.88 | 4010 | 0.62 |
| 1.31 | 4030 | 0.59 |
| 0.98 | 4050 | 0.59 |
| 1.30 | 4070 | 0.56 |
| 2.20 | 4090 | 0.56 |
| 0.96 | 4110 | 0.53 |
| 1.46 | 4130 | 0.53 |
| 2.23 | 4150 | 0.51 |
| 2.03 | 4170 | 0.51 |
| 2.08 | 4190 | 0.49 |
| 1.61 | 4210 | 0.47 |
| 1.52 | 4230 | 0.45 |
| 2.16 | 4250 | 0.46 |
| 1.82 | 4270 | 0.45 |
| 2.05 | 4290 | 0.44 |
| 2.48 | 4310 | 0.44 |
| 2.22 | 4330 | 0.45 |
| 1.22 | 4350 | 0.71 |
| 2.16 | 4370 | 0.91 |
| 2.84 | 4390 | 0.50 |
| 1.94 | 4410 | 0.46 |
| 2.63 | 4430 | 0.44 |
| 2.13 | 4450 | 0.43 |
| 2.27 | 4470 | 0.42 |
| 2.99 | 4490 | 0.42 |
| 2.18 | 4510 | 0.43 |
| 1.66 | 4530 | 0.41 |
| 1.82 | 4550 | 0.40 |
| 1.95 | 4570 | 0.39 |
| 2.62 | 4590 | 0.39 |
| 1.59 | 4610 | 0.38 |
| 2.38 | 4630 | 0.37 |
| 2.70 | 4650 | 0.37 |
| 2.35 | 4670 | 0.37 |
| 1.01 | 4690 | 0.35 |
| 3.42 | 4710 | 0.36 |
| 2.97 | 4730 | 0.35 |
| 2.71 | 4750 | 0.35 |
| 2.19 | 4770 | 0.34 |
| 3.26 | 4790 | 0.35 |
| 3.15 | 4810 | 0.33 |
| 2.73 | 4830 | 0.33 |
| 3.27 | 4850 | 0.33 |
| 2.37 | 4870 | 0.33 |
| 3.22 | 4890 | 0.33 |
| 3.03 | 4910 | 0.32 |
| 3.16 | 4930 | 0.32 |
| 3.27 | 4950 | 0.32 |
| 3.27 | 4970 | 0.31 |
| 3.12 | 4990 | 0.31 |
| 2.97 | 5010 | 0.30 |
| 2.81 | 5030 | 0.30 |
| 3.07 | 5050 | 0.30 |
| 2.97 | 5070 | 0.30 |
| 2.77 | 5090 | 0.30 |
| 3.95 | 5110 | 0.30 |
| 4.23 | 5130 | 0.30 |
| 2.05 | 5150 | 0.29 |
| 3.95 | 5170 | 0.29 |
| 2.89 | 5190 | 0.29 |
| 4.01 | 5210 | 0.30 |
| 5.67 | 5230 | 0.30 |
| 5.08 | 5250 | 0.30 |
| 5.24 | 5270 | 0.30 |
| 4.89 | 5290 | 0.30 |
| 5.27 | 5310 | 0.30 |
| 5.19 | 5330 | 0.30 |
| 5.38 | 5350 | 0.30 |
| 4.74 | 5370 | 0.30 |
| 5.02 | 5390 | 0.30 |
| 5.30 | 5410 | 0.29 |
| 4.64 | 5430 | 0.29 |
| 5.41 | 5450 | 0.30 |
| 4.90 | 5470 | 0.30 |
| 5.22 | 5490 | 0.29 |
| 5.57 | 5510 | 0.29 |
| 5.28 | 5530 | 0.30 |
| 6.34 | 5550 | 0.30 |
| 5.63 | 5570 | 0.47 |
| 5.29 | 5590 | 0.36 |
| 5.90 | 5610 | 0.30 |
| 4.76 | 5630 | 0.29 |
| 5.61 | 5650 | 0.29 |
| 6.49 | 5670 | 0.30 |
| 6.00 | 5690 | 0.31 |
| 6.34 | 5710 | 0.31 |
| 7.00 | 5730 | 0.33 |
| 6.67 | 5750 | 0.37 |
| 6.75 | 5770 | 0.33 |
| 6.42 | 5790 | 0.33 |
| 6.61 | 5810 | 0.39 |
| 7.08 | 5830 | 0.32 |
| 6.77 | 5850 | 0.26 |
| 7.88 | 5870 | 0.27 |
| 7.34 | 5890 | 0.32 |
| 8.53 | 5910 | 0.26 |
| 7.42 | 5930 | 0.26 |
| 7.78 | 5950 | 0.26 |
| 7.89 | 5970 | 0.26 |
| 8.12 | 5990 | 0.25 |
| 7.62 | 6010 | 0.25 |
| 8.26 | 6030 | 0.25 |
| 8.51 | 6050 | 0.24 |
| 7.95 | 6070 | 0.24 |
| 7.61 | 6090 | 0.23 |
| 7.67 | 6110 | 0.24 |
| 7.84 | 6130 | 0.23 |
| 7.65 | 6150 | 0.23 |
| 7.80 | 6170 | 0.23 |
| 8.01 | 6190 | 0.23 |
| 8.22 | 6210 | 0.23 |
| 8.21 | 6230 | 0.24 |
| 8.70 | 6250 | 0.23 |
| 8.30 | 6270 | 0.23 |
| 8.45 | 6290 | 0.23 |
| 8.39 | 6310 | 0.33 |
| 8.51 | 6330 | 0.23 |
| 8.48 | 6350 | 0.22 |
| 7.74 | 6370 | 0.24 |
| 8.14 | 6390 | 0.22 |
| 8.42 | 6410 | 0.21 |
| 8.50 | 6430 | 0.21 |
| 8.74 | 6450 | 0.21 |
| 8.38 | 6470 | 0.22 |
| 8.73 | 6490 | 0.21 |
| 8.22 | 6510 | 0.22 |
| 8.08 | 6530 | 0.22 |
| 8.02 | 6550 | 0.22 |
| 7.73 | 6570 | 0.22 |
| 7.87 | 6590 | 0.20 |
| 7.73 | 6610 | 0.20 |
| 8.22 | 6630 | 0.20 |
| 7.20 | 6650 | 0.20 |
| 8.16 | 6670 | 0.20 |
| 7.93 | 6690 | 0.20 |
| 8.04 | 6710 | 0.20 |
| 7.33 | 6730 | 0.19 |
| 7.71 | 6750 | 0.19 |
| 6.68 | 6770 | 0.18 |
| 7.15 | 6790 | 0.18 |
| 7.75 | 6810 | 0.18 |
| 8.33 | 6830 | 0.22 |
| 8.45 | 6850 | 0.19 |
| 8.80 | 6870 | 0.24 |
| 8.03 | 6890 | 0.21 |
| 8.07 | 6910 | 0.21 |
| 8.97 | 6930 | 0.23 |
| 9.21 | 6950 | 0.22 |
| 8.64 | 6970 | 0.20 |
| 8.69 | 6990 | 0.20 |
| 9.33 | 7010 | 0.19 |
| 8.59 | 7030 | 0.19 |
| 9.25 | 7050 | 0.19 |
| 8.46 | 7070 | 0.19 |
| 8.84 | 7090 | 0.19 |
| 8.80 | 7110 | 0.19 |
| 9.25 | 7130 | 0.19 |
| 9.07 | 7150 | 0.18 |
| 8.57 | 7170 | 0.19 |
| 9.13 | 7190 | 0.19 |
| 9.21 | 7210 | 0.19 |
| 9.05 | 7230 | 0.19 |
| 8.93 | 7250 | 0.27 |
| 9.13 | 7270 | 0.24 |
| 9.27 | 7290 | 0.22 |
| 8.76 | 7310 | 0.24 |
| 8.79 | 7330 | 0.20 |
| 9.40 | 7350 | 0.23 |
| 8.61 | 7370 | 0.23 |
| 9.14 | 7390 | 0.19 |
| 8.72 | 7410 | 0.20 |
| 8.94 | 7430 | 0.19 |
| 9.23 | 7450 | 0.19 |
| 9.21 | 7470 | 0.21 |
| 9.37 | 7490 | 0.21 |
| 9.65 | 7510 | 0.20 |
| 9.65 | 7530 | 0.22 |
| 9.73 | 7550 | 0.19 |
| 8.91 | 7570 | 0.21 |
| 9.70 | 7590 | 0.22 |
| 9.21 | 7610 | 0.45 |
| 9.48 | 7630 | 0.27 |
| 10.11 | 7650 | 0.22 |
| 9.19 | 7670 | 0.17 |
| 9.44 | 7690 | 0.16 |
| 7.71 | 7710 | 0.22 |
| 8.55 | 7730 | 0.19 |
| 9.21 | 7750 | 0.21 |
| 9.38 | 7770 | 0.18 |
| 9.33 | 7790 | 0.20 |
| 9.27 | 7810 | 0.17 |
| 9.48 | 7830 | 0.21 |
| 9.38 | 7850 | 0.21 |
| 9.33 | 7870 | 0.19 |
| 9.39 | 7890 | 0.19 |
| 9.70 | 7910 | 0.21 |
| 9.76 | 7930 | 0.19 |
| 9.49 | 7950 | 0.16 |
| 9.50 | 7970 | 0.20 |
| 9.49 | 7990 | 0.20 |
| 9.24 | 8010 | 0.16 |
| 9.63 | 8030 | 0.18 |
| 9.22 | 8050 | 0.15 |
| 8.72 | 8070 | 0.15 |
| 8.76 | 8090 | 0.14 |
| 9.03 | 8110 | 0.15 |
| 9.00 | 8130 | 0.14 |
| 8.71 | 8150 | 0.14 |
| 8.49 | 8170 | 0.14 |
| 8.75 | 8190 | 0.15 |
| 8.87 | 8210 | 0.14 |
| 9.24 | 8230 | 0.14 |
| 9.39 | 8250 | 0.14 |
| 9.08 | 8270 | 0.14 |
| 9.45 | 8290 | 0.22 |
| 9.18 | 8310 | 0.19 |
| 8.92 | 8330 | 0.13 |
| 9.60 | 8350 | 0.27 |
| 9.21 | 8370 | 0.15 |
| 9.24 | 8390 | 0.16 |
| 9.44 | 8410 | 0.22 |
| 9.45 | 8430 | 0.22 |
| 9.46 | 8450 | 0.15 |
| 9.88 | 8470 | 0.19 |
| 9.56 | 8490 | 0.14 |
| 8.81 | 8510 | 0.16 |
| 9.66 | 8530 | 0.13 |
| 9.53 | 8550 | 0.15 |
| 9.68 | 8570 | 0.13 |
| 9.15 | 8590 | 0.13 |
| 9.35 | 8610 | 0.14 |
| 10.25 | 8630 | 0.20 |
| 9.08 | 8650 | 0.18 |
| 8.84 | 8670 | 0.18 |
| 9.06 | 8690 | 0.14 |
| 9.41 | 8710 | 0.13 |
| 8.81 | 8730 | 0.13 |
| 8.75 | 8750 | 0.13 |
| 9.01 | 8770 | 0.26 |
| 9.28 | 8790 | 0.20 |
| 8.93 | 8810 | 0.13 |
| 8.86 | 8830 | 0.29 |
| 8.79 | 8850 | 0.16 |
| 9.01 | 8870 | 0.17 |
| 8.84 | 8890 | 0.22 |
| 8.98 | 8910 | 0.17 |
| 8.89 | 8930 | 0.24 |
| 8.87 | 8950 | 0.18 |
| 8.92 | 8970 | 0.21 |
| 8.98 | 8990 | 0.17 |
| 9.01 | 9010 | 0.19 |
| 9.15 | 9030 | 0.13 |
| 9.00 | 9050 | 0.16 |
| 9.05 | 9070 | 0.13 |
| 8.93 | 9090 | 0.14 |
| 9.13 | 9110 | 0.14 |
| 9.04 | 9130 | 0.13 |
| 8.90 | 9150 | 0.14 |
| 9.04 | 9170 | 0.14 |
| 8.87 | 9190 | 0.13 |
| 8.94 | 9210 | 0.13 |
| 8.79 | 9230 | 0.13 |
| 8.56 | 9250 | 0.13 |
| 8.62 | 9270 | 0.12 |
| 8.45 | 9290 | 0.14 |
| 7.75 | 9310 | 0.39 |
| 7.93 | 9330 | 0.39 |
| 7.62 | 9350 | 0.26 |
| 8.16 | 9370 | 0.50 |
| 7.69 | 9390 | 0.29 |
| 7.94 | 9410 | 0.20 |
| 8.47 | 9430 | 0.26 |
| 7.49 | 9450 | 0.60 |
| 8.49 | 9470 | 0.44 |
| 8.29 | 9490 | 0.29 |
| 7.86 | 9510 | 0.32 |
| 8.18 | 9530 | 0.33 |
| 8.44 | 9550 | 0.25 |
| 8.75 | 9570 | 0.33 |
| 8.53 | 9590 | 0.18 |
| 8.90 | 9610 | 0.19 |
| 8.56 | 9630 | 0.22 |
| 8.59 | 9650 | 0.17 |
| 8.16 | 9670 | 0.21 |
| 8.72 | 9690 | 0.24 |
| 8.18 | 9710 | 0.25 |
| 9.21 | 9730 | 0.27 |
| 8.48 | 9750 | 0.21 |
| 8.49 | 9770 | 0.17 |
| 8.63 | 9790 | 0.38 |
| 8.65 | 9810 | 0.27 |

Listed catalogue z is 0.309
